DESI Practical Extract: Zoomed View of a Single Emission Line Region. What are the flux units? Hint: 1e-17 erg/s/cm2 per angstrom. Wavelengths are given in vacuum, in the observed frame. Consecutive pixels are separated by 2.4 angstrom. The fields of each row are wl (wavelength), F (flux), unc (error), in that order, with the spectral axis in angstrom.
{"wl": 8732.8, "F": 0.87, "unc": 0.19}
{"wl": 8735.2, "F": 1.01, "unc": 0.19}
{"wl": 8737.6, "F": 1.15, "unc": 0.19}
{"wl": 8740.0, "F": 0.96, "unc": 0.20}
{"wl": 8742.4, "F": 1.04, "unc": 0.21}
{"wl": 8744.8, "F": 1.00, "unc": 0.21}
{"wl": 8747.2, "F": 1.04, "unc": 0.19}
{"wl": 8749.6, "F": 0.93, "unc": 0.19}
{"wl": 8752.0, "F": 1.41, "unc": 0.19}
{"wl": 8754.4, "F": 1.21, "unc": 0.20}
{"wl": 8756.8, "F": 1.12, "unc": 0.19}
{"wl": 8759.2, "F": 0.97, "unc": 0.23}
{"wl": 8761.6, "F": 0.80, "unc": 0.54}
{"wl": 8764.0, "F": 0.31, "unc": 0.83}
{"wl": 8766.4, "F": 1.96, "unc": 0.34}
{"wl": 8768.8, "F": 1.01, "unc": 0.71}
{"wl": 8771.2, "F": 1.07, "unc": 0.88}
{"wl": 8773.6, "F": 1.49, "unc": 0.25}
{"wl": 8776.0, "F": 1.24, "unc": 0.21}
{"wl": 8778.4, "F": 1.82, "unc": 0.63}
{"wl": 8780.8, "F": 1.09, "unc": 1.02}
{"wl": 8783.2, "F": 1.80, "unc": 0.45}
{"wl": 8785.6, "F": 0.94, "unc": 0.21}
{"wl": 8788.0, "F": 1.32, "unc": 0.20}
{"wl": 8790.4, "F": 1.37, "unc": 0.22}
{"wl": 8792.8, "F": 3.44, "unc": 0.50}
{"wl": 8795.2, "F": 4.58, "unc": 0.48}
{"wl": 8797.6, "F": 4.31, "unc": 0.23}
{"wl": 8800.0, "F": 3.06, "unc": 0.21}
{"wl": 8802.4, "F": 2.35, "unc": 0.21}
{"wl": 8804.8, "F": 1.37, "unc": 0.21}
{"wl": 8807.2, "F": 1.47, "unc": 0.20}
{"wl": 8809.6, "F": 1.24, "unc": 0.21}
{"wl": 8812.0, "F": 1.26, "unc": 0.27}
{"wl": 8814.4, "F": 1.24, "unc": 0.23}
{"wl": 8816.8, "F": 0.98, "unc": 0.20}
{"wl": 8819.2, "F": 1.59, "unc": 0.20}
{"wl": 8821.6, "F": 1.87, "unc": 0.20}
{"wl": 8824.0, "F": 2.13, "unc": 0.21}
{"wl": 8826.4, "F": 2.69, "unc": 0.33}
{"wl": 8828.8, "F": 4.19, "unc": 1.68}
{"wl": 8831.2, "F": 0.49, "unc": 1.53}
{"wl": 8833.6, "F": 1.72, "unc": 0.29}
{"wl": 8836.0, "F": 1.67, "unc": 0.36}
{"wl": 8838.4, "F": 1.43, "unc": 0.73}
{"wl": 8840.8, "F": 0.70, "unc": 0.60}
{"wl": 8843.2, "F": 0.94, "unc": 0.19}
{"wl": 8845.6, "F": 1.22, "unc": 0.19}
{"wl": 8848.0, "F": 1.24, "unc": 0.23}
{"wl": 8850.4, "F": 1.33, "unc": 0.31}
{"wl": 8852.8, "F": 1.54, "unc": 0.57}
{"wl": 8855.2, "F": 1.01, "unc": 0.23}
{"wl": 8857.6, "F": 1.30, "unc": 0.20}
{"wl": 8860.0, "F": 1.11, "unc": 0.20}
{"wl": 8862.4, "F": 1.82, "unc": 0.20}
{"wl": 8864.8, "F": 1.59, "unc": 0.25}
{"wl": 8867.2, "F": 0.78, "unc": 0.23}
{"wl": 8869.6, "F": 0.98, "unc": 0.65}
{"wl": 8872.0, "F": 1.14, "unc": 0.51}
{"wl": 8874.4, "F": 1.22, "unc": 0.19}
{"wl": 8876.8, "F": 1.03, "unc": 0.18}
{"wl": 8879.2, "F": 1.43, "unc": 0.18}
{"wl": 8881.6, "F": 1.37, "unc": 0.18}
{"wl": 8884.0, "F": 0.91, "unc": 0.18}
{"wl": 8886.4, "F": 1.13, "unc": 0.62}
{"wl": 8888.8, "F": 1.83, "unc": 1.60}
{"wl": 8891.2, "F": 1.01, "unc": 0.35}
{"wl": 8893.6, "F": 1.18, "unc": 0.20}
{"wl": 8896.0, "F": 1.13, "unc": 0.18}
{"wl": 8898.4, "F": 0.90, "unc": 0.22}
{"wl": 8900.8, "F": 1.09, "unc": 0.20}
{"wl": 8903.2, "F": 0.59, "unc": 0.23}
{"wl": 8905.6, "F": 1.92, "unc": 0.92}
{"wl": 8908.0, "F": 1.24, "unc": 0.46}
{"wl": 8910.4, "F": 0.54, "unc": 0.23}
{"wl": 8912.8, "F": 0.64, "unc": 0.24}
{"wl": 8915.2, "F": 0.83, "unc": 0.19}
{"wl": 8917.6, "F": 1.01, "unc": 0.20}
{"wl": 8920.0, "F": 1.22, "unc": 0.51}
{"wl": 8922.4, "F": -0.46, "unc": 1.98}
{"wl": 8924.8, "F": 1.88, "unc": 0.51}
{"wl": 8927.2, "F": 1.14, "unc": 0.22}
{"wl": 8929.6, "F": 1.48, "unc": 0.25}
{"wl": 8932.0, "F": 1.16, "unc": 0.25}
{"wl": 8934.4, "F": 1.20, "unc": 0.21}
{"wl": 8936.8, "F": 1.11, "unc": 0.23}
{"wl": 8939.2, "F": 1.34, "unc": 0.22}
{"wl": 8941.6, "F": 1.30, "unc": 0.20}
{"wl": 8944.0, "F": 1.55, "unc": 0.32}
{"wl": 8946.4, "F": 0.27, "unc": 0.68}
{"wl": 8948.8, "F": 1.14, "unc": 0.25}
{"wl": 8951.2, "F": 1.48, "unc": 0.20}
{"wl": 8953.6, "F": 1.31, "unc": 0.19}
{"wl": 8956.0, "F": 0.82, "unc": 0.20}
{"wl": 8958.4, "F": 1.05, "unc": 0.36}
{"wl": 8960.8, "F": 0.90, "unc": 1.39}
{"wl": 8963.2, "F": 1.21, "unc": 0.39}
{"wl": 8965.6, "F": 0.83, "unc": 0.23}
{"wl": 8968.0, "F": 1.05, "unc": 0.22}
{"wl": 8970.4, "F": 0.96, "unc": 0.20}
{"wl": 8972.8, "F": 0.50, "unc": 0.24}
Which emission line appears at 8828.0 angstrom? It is [N II] 6583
